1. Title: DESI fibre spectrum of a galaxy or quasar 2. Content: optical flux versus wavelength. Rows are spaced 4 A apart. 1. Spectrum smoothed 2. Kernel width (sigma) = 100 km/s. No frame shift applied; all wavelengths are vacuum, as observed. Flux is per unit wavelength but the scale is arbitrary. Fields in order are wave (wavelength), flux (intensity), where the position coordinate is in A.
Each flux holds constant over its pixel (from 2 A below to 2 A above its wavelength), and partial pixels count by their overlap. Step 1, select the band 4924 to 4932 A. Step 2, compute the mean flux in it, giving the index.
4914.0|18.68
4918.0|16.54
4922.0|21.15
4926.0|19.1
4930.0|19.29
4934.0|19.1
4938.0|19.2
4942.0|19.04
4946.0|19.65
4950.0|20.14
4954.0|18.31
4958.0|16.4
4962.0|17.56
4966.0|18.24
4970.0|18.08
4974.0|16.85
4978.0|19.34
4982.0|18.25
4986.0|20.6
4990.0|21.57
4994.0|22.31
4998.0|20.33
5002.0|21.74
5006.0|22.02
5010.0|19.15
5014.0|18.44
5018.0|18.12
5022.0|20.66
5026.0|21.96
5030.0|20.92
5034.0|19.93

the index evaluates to 19.2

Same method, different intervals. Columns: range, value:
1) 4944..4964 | 18.4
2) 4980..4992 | 20.1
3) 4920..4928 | 20.1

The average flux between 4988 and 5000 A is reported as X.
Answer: 21.4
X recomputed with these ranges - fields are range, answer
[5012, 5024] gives 19.1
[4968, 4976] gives 17.5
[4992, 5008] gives 21.6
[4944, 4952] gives 19.9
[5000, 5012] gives 21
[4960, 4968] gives 17.9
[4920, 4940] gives 19.6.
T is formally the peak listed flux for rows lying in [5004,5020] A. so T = 22.02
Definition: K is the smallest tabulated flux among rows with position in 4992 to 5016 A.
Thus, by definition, 18.44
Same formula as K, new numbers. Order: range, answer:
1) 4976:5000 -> 18.25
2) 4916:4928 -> 16.54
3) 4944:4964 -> 16.4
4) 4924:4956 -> 18.31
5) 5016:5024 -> 18.12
